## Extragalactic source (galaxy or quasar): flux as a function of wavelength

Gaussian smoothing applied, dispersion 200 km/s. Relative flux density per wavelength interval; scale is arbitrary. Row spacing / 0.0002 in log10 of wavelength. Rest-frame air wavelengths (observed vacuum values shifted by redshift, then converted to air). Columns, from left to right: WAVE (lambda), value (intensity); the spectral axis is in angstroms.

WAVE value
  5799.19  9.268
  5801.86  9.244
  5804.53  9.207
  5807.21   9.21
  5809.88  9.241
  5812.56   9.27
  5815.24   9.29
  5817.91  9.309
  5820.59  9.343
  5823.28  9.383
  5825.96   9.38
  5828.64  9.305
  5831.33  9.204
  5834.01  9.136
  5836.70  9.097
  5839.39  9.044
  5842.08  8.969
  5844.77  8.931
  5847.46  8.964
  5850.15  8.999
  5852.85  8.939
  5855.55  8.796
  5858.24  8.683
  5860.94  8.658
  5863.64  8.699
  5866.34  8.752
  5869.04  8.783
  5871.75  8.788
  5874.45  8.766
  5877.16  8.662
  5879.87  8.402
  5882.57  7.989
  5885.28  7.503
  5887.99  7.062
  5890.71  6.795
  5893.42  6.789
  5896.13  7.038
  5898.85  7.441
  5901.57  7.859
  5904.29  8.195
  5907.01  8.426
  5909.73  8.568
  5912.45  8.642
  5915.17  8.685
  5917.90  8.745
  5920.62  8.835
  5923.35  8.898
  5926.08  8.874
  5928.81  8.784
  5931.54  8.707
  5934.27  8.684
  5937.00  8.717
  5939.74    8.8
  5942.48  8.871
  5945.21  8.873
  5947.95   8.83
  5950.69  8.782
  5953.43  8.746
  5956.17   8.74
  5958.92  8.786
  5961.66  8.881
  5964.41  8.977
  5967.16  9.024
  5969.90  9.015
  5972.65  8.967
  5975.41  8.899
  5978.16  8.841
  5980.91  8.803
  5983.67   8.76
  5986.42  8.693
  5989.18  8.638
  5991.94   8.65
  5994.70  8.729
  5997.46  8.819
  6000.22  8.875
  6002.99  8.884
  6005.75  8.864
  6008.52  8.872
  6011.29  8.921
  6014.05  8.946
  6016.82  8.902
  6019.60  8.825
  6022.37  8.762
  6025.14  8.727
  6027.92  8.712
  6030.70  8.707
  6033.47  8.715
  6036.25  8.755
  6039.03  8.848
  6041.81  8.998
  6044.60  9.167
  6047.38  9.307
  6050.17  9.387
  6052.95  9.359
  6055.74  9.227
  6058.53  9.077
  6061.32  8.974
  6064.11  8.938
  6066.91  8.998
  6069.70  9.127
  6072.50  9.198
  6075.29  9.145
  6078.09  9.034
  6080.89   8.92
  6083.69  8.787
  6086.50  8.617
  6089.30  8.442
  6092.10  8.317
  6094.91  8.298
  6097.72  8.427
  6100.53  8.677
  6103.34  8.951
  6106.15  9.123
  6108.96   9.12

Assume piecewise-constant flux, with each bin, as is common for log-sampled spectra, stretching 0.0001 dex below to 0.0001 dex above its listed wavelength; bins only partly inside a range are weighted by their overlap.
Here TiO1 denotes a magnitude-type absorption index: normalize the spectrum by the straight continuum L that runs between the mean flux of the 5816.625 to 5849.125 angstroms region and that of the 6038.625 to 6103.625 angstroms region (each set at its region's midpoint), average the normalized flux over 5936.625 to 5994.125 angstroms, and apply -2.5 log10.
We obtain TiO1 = 0.03 mag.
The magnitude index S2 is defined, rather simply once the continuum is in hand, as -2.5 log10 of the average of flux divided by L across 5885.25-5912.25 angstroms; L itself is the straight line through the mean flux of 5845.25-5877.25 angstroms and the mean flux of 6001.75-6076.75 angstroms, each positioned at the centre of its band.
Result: 0.161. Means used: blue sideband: 8.8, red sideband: 8.98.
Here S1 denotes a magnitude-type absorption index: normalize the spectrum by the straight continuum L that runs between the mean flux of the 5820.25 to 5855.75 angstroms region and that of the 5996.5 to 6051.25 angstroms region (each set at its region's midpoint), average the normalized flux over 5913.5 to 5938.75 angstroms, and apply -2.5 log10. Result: 0.03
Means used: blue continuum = 9.11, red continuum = 8.9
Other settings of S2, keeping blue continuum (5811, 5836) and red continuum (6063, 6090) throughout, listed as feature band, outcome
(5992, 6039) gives 0.025 mag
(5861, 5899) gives 0.152 mag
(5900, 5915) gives 0.101 mag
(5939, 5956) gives 0.036 mag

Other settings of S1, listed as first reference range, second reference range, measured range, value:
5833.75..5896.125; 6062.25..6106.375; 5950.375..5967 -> -0.029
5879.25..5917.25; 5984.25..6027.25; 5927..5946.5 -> -0.078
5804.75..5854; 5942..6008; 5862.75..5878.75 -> 0.041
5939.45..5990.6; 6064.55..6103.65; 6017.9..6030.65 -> 0.008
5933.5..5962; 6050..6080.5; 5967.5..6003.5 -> 0.010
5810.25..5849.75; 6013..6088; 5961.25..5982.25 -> 0.014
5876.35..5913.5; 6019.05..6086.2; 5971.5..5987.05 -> -0.050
